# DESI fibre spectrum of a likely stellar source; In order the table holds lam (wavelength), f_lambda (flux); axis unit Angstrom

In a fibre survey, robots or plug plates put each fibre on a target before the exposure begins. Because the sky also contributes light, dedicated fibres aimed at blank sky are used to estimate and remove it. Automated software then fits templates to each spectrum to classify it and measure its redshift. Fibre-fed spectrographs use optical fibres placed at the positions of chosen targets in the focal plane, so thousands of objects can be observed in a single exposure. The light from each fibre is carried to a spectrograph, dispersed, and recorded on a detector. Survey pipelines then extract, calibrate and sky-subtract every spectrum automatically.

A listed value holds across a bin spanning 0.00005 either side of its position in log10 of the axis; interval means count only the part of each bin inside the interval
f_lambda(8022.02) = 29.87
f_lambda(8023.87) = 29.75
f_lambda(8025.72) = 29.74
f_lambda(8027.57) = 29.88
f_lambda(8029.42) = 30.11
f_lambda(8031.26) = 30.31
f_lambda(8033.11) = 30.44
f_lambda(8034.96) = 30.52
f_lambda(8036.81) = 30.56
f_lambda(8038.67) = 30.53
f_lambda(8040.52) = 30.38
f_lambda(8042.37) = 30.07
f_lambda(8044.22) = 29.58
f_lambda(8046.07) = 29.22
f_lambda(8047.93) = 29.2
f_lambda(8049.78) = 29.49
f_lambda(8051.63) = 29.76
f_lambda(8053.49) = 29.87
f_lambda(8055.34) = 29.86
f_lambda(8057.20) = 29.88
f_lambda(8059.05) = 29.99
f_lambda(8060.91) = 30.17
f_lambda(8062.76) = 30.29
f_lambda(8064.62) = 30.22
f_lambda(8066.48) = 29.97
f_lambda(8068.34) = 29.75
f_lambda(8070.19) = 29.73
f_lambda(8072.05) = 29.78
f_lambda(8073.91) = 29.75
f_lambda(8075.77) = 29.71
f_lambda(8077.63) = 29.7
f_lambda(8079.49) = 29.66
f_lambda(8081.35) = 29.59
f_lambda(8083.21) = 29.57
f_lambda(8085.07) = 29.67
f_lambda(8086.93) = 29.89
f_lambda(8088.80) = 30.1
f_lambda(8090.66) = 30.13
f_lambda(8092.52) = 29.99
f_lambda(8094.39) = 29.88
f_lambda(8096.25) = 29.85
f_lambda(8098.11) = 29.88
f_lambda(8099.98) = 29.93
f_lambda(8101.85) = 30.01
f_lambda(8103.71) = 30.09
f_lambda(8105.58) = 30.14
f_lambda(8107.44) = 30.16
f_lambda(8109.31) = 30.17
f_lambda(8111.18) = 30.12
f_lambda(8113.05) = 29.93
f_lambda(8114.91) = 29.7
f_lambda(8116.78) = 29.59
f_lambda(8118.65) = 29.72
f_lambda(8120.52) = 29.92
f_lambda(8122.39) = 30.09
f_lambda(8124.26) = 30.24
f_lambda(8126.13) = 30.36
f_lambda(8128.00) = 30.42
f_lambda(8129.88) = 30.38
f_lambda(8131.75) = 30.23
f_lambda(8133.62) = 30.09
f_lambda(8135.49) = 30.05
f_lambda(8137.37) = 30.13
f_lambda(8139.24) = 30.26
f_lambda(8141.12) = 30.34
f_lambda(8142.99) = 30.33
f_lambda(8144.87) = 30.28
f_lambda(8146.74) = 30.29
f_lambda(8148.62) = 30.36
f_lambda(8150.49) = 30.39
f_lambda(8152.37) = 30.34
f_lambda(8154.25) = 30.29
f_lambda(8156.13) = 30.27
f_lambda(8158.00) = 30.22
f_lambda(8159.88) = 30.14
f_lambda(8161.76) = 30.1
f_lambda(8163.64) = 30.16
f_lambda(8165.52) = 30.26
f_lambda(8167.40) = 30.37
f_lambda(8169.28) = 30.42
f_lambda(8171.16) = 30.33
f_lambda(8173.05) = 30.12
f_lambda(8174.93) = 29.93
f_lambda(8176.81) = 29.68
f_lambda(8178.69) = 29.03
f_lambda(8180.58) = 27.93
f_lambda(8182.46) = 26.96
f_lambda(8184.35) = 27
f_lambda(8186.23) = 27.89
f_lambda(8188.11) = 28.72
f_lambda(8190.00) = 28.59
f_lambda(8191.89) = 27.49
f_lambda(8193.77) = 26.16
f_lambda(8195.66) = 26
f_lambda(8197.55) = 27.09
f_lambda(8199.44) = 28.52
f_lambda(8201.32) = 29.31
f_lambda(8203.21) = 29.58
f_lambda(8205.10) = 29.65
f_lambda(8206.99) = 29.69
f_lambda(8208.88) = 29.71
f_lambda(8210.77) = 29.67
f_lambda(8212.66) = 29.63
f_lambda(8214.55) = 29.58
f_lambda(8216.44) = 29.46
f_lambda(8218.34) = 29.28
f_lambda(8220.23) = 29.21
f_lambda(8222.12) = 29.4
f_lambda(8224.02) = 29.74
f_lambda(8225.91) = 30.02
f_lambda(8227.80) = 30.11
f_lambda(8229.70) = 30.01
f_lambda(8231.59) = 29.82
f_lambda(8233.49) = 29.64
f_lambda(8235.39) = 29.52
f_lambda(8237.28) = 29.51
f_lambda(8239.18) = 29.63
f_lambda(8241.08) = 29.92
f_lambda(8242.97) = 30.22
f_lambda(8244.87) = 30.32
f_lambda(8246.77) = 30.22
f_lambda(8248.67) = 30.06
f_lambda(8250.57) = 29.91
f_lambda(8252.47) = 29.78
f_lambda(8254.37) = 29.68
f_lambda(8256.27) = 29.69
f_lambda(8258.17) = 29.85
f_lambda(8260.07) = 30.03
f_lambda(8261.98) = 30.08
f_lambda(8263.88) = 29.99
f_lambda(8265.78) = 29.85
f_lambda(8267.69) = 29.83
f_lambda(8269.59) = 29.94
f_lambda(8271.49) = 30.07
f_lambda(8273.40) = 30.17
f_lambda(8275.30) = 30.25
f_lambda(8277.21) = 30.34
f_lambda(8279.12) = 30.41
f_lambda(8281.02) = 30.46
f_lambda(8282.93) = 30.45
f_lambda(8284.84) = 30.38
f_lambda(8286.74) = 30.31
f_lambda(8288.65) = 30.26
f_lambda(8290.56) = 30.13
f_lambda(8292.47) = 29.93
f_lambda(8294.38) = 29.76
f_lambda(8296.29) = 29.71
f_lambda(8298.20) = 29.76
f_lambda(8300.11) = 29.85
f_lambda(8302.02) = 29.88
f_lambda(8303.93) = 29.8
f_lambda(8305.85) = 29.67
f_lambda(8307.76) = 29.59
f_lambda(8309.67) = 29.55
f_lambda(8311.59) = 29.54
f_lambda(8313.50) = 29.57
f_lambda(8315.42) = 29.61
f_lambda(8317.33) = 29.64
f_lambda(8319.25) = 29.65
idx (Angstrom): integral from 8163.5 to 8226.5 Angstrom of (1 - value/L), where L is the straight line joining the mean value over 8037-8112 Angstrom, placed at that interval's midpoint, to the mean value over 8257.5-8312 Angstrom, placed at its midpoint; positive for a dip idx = 2.0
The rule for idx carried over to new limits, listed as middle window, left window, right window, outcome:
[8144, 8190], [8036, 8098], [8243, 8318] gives 0.45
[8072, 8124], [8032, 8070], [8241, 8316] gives 0.16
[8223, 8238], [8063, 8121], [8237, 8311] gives 0.08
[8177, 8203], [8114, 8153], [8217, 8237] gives 1.75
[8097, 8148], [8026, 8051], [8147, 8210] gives -1.02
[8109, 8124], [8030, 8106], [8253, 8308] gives 0.02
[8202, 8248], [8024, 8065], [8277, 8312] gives 0.39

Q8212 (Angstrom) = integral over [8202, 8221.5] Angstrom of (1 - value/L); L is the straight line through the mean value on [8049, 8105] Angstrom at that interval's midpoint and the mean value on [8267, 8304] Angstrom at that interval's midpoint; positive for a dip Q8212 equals 0.3 Angstrom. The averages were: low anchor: 29.9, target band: 29.5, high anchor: 30.1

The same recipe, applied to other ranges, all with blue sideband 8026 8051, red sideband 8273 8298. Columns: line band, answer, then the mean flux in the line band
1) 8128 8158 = -0.2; 30.3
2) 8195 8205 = 0.6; 28.3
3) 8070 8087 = 0.2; 29.7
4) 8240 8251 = 0.0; 30.1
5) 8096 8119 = 0.1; 30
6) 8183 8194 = 0.9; 27.7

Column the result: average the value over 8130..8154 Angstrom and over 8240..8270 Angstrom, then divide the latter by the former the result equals 1.0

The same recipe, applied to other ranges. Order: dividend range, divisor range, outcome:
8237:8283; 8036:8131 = 1.00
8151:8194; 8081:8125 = 0.98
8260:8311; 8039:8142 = 1.00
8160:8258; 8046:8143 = 0.98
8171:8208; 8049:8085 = 0.95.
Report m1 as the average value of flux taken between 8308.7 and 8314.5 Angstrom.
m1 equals 29.5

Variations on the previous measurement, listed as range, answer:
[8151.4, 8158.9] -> 30.3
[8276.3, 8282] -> 30.4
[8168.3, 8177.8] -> 30.1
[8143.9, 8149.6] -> 30.3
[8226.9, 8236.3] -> 29.8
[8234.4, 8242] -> 29.6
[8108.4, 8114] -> 30.1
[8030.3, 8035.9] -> 30.5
